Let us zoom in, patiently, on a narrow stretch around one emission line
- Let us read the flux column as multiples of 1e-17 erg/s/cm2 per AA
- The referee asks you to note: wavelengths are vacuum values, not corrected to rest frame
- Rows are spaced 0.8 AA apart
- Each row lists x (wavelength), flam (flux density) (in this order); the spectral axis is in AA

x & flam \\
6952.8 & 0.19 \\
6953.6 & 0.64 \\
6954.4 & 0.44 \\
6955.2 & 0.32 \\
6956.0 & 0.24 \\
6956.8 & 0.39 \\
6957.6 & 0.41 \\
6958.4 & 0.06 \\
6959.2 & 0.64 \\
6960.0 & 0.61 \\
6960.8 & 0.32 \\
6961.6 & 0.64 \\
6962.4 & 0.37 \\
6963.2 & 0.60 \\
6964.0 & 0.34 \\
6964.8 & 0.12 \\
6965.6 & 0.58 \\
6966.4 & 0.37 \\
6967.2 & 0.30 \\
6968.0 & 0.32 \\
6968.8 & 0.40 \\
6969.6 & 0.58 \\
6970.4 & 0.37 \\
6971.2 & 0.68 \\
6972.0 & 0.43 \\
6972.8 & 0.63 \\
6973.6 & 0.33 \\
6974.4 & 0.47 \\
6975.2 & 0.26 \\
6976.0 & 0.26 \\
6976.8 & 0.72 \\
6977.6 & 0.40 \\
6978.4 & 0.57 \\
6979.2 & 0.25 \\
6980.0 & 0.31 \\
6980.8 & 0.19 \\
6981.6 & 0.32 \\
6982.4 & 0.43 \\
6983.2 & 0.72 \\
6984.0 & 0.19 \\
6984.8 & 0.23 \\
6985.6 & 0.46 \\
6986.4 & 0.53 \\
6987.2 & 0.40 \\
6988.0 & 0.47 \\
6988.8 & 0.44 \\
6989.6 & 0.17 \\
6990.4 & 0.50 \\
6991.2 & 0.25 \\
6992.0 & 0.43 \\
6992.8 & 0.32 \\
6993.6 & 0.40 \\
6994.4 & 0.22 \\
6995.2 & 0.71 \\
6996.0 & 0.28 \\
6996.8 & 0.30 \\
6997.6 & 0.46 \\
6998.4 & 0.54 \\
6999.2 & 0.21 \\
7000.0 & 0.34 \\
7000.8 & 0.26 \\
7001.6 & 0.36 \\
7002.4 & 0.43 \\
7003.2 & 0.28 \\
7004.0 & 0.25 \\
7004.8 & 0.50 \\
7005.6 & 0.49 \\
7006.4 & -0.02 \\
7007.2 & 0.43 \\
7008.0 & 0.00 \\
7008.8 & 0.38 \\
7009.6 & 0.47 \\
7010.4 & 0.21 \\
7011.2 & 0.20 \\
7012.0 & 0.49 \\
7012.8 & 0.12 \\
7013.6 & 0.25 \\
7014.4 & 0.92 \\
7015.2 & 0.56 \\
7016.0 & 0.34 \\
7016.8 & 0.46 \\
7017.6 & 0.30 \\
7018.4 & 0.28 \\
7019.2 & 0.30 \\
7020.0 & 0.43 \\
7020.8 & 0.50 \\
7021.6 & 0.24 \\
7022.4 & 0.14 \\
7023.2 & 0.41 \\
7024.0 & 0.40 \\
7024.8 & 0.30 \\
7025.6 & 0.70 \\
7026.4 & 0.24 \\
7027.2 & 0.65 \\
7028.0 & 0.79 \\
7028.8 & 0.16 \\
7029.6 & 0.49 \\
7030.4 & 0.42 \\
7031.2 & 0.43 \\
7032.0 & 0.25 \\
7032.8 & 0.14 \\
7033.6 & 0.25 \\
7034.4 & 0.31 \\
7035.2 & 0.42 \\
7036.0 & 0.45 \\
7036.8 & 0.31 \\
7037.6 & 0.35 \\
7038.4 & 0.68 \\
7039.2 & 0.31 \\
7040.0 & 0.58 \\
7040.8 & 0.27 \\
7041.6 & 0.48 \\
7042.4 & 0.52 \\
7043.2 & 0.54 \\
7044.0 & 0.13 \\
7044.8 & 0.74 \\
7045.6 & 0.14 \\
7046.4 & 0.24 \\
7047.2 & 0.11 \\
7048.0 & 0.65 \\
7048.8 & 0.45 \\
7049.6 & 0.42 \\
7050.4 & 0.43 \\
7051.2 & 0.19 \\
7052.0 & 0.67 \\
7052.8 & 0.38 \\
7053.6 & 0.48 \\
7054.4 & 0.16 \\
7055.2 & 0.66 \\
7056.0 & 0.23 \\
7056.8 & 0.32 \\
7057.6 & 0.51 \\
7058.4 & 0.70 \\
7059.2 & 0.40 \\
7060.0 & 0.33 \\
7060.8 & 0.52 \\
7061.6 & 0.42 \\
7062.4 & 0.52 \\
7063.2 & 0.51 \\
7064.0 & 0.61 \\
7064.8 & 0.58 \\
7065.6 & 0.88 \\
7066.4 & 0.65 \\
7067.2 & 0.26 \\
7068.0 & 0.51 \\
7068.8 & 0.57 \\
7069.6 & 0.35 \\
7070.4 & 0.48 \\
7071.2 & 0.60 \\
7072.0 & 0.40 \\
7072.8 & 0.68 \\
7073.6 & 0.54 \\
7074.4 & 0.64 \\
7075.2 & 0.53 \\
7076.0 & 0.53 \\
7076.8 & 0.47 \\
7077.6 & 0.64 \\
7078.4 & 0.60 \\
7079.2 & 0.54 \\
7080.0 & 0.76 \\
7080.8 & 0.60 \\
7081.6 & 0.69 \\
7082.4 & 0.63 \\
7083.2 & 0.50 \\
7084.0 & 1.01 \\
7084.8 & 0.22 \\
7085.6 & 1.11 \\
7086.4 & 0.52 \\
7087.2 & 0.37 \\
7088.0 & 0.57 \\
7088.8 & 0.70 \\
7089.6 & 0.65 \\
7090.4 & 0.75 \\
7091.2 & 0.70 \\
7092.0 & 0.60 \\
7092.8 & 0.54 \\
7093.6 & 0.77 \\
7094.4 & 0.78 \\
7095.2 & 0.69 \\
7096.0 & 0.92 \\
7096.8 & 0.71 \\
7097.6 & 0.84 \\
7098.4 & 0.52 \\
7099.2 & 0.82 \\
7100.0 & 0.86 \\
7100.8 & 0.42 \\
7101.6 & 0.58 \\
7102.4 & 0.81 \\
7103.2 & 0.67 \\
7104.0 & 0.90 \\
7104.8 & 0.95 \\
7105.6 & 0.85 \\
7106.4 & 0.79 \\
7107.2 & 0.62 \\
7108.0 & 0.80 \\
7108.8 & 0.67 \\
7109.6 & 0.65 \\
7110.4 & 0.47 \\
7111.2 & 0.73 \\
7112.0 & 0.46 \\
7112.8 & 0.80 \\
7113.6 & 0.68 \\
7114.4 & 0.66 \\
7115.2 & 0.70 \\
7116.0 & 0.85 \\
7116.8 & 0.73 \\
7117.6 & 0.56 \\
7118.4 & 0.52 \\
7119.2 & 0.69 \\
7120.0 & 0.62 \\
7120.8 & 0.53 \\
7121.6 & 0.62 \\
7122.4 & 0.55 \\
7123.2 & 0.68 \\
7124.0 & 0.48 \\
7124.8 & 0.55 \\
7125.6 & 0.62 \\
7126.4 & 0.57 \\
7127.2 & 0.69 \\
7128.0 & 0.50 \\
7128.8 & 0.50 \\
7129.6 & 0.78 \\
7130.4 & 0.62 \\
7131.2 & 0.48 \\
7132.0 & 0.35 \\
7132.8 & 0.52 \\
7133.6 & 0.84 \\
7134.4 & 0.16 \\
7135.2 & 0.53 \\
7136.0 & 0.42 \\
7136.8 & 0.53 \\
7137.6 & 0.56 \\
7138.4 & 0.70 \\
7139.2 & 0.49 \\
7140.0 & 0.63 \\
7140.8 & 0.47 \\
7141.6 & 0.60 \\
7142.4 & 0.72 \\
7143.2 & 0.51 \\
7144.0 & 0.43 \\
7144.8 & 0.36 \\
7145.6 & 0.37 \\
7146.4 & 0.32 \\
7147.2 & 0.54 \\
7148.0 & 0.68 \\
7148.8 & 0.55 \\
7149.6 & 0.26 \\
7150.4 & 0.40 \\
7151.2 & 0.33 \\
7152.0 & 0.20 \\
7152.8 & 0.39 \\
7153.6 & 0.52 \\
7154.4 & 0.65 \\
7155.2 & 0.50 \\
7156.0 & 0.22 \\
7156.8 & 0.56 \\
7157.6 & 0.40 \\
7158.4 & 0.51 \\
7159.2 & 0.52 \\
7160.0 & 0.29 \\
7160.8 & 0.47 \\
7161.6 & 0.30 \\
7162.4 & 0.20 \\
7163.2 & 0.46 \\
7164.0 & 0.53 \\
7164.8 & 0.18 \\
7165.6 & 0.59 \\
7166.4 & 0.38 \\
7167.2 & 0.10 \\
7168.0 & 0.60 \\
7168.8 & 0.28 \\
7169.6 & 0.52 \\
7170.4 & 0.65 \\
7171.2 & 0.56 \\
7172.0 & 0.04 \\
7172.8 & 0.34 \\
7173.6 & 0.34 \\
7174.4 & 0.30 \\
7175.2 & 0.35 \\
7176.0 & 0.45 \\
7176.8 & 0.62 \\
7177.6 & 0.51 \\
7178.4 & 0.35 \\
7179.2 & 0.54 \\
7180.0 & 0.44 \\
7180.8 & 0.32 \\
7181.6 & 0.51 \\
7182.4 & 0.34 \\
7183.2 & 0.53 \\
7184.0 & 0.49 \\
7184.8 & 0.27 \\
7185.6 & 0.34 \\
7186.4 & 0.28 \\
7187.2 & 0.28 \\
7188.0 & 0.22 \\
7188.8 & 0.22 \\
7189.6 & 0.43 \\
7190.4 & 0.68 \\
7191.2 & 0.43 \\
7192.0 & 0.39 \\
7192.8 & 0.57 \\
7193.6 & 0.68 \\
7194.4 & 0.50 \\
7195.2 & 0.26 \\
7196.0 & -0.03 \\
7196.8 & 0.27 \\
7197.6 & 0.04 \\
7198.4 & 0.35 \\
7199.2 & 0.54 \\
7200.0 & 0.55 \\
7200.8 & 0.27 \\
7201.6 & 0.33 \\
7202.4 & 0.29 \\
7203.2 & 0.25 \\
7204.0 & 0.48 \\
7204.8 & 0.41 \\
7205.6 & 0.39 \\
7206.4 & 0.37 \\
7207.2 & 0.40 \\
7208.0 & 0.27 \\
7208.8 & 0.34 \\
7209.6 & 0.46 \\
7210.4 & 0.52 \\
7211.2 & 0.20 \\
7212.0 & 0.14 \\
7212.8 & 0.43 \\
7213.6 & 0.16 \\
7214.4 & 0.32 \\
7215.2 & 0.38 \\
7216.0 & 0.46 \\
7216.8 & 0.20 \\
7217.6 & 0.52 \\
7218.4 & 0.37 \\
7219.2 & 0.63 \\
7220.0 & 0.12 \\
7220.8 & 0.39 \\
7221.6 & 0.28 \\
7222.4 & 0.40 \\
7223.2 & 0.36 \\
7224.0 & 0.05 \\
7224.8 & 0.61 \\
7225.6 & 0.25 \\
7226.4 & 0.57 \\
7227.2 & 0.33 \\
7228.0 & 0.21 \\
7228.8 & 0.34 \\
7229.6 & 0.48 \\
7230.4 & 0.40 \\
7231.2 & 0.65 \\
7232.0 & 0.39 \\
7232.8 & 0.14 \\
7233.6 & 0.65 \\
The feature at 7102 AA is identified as Mg II 2798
